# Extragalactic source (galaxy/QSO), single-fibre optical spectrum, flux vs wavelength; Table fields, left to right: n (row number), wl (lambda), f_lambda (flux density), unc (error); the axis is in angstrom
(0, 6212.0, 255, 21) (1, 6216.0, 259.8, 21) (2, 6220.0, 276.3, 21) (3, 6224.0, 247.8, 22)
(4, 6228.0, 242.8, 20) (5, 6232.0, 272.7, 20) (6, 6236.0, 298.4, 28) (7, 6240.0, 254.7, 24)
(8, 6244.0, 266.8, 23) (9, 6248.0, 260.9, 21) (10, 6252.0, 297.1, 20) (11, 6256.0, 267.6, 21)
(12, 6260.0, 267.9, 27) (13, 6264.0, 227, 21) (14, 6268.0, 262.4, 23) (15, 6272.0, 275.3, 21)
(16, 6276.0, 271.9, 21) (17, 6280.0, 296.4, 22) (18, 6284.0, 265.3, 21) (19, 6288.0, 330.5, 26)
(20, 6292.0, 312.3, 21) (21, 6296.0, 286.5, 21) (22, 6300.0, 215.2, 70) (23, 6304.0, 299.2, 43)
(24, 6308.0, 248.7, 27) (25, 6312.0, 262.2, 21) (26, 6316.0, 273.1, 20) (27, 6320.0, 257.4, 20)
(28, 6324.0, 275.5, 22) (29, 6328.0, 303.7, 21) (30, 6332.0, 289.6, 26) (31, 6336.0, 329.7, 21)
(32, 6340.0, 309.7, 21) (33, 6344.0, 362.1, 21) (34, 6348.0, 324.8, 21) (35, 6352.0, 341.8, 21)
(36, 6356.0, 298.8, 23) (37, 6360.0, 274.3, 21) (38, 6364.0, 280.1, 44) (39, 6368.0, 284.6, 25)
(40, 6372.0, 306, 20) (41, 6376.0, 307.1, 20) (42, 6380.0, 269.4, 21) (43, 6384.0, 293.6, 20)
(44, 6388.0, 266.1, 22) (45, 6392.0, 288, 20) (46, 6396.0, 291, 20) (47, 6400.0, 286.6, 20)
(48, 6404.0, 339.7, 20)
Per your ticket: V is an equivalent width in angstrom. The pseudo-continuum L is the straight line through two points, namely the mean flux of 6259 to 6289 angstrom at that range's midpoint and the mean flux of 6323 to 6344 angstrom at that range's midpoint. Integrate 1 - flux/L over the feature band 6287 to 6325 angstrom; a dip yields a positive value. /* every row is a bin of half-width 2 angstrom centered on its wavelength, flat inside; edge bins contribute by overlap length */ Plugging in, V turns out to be 2.2 angstrom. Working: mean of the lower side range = 273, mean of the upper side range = 309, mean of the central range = 275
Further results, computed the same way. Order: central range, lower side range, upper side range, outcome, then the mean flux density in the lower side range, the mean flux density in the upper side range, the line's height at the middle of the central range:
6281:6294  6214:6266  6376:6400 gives -1.50 angstrom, 265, 284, 271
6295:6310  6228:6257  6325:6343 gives 1.81 angstrom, 272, 309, 297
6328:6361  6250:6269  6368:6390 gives -4.18 angstrom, 265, 288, 281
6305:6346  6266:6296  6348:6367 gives 0.57 angstrom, 288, 301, 295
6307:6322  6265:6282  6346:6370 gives 1.34 angstrom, 274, 301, 287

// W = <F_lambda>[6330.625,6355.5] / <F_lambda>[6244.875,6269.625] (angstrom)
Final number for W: 1.2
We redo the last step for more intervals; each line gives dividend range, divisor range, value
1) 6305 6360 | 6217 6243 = 1.12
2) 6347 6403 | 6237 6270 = 1.11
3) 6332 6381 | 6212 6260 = 1.15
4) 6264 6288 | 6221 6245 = 1.04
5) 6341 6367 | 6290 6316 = 1.15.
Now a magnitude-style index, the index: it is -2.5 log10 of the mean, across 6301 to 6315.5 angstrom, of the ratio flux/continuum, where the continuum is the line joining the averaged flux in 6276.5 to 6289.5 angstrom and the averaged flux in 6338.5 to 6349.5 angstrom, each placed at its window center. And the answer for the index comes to 0.16 mag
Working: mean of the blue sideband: 293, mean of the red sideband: 334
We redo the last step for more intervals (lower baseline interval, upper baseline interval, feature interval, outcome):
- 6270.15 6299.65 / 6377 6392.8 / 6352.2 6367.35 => -0.03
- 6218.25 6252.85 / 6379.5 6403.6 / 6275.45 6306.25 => -0.04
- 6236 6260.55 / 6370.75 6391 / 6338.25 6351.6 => -0.18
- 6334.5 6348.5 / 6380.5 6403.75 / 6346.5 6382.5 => 0.05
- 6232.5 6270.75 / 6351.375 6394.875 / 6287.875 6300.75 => -0.04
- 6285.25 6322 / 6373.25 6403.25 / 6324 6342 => -0.09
